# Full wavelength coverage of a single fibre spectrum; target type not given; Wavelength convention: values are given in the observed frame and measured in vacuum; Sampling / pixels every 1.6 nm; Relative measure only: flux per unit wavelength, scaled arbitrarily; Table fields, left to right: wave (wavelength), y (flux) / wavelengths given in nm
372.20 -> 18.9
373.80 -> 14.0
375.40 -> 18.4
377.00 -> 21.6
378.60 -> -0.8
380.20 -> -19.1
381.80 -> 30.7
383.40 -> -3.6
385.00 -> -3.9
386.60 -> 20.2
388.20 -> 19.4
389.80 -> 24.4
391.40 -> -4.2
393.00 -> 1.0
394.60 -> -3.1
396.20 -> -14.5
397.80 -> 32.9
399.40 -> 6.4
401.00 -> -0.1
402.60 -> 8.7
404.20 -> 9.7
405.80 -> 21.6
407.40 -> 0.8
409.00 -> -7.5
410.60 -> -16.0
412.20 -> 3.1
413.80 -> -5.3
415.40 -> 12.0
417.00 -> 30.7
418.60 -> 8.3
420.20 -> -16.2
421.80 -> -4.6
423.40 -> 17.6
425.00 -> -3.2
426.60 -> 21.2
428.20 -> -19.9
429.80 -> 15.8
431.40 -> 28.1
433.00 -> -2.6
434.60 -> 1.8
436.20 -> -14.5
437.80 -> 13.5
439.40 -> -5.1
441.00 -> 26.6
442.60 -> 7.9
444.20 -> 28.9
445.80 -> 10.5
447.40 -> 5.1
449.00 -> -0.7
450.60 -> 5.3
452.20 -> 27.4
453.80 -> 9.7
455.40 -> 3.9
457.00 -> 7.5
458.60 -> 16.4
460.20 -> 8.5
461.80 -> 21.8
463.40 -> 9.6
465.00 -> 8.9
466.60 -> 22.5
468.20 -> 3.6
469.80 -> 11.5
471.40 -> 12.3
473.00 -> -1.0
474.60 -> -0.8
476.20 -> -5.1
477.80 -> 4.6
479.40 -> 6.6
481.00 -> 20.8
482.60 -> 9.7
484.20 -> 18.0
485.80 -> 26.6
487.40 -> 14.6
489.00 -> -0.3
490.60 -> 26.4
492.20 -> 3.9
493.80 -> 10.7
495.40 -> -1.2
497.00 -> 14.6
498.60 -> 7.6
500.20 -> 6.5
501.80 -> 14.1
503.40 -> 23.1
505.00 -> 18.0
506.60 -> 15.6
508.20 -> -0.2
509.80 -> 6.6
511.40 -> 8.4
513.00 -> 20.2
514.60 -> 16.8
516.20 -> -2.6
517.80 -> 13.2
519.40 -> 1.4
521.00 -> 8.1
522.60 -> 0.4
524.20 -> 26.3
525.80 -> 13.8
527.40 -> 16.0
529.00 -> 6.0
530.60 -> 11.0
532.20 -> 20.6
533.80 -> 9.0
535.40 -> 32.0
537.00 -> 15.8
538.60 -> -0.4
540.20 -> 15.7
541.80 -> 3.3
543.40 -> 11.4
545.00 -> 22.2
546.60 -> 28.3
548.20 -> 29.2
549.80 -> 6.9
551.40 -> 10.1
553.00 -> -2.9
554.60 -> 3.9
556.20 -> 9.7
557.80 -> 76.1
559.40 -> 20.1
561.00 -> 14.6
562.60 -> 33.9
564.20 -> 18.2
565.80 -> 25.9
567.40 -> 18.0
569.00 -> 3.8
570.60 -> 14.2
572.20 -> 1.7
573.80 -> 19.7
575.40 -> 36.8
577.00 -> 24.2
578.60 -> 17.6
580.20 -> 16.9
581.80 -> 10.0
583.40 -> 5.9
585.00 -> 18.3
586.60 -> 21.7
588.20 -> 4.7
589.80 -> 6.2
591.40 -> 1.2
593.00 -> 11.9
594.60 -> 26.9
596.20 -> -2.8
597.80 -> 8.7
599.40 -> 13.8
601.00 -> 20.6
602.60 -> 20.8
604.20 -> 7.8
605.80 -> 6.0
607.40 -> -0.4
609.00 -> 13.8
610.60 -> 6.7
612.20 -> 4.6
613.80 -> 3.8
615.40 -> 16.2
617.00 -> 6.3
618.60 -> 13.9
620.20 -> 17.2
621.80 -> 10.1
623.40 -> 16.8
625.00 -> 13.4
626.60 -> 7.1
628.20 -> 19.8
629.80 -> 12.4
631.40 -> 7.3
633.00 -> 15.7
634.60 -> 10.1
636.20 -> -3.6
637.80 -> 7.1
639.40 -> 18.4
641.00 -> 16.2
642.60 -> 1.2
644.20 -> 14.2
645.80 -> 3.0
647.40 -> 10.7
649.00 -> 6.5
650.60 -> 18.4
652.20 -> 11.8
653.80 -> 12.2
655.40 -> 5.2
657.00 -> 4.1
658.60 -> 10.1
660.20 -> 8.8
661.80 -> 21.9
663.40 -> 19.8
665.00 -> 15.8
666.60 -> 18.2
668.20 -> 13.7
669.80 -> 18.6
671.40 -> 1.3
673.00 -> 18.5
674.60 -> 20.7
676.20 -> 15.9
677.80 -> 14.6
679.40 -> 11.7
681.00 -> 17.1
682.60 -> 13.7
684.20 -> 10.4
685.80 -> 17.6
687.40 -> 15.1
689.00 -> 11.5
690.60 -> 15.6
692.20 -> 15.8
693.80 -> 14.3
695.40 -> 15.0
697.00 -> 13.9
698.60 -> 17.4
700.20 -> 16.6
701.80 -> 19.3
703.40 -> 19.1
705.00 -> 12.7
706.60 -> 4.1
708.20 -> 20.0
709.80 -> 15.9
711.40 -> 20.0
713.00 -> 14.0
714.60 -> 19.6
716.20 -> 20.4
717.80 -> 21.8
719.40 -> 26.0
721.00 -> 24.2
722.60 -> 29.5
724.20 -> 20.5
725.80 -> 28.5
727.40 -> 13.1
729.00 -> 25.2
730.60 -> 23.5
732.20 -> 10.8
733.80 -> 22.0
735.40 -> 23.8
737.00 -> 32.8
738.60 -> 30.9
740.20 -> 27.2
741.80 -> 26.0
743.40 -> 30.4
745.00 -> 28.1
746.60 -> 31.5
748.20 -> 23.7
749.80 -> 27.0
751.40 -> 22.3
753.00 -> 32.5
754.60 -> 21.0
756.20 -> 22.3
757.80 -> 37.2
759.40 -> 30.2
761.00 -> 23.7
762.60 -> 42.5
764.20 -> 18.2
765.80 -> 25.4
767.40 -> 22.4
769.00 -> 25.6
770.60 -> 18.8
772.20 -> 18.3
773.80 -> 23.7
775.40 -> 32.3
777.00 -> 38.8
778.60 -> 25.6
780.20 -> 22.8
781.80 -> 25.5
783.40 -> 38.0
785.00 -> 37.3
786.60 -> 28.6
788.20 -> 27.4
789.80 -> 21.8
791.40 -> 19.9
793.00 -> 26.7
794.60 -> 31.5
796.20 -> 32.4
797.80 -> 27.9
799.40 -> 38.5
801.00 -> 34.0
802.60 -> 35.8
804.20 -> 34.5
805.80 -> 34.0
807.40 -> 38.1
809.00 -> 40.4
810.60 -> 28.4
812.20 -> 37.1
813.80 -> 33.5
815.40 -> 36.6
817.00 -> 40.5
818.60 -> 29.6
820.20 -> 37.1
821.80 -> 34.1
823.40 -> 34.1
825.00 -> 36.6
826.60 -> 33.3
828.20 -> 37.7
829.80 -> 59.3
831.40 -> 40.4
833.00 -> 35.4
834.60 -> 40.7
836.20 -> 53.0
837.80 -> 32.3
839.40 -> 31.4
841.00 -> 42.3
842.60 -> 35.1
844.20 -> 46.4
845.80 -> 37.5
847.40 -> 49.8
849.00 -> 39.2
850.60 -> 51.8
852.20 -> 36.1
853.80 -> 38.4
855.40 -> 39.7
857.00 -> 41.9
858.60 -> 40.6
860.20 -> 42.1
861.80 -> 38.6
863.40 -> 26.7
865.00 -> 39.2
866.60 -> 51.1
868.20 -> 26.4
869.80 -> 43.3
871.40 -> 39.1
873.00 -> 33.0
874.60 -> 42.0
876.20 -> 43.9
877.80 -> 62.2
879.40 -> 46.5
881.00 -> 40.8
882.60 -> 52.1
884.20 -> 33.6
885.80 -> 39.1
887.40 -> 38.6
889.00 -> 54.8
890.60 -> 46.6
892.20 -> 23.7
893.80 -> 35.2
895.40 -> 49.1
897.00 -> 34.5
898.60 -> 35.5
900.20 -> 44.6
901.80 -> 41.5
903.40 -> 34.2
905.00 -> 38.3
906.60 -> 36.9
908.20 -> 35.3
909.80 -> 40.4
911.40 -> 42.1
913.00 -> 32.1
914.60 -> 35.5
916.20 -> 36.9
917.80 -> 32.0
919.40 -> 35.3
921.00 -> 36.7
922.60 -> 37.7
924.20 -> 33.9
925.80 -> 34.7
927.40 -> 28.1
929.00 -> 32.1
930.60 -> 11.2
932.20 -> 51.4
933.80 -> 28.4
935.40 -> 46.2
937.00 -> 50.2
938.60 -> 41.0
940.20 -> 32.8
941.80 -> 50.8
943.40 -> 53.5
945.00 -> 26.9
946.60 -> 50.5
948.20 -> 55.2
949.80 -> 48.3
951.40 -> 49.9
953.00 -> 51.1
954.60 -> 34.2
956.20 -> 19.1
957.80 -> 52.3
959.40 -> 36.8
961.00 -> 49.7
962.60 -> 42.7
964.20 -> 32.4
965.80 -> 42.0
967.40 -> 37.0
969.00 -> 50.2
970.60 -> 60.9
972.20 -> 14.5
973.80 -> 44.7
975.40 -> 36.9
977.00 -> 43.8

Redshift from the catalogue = 0.79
